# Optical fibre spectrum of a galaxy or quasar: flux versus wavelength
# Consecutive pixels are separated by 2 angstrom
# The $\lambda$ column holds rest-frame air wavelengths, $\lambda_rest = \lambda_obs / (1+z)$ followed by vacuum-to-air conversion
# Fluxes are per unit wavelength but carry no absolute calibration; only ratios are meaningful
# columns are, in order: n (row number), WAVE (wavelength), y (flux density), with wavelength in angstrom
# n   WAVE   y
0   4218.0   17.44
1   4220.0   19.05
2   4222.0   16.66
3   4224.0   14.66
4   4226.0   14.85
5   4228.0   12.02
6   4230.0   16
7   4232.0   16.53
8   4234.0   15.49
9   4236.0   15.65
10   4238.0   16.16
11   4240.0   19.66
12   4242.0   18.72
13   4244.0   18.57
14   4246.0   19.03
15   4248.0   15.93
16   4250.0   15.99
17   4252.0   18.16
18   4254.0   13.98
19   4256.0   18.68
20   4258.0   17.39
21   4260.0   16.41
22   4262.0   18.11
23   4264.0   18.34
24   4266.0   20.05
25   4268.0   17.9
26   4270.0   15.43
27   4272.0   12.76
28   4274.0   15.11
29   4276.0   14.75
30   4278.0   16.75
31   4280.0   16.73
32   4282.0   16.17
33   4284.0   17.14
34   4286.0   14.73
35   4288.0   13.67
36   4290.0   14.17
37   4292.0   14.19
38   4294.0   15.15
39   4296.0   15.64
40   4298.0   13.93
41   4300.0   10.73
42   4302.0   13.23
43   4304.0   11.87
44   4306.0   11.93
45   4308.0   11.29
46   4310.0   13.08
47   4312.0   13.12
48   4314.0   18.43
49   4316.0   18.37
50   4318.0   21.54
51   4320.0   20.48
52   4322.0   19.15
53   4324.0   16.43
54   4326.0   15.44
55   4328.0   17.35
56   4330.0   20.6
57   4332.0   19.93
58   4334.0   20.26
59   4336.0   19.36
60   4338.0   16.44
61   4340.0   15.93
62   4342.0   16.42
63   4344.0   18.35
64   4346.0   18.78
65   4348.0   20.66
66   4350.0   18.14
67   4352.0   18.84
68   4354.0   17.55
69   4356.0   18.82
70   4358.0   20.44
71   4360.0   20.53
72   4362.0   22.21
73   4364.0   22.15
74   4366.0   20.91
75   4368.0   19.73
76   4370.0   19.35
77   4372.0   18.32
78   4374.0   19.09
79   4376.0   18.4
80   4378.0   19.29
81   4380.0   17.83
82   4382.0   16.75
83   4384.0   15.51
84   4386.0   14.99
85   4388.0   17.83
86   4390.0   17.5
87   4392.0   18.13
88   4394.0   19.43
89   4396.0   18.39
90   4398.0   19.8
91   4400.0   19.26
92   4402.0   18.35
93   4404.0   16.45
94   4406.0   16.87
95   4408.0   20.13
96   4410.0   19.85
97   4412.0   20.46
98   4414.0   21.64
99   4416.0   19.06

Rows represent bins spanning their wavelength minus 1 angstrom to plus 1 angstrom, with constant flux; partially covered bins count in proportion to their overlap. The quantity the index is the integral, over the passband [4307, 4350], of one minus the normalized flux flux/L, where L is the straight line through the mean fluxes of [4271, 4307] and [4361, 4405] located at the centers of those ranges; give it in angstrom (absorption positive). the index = -4.05 angstrom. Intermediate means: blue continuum 14.4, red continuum 18.6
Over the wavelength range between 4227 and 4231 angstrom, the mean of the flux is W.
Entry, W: 14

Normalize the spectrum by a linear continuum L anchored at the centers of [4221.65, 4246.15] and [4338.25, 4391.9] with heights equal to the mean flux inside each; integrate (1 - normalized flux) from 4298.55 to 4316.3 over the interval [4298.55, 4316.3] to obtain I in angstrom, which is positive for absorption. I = 4.3 angstrom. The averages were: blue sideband 16.4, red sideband 18.6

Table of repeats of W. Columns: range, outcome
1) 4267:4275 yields 15.3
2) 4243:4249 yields 17.8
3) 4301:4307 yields 12.3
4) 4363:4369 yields 20.9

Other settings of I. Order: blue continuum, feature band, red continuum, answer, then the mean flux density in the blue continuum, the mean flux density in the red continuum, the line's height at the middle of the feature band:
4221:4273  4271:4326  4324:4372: 8.15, 16.7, 19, 17.8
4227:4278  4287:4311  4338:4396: 5.79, 16.7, 18.6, 17.5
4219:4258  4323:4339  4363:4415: -0.28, 16.6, 18.7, 17.9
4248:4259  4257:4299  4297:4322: 0.20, 16.8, 15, 16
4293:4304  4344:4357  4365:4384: -1.30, 13.6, 18.7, 17.1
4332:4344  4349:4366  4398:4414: -1.54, 17.9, 19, 18.2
